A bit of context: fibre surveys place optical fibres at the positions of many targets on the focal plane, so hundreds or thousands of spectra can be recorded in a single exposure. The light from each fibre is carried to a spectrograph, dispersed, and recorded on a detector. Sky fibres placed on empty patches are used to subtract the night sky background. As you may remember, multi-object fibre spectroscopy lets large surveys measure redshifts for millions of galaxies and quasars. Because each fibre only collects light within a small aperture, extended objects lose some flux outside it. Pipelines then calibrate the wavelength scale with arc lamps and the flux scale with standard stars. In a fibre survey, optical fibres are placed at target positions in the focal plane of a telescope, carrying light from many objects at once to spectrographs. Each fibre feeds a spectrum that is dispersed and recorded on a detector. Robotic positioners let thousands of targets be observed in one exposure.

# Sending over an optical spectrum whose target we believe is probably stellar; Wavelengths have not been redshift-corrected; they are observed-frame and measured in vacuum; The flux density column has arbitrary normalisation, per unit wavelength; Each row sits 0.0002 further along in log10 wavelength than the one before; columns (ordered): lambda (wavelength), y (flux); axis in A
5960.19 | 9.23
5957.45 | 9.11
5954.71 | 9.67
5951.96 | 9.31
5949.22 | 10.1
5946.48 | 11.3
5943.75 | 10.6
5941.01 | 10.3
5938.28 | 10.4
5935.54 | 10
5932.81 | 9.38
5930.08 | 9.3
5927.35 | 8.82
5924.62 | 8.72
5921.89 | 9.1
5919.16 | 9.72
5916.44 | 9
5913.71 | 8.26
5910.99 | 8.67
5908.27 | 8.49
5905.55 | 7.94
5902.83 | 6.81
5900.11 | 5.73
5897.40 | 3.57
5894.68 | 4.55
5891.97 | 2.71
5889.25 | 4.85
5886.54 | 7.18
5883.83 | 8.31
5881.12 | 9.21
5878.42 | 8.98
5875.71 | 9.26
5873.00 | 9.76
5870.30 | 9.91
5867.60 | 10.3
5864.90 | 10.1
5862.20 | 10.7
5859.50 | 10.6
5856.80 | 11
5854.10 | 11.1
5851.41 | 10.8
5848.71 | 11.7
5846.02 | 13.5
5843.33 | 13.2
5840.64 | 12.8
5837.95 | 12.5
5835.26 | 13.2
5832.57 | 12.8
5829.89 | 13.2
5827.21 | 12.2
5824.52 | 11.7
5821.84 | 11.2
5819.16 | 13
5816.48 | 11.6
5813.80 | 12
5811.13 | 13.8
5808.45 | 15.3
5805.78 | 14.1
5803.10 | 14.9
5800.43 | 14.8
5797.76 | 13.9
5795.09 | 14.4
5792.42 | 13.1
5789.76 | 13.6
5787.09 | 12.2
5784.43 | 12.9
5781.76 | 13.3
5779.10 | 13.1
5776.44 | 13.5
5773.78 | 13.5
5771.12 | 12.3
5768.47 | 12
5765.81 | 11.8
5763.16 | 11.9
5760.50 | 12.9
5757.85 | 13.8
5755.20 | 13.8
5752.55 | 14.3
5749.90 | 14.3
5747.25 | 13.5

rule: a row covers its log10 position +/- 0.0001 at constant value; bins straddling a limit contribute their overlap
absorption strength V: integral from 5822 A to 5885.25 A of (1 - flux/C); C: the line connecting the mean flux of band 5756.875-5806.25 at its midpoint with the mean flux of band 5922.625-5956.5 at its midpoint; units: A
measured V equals 3.0 A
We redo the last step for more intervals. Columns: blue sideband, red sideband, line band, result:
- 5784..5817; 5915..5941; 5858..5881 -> 2.9 A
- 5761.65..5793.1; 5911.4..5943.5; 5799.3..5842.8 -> -4.7 A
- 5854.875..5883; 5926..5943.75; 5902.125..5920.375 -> 2.6 A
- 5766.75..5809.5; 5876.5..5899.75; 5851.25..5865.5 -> -4.0 A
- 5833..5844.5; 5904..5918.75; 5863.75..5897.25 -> 8.8 A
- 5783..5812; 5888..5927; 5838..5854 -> -2.1 A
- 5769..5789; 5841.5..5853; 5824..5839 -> -0.2 A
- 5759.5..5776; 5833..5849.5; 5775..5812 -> -3.5 A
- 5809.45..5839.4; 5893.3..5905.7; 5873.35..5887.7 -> -2.8 A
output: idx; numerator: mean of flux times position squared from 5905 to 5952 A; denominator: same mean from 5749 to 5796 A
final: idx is 0.76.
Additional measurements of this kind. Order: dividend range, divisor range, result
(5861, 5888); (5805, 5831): 0.75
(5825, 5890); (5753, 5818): 0.83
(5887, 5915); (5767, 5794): 0.50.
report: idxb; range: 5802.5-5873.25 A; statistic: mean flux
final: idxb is 12.1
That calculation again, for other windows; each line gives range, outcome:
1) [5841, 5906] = 8.89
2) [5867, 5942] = 8.16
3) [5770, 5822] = 13.4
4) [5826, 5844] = 12.8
